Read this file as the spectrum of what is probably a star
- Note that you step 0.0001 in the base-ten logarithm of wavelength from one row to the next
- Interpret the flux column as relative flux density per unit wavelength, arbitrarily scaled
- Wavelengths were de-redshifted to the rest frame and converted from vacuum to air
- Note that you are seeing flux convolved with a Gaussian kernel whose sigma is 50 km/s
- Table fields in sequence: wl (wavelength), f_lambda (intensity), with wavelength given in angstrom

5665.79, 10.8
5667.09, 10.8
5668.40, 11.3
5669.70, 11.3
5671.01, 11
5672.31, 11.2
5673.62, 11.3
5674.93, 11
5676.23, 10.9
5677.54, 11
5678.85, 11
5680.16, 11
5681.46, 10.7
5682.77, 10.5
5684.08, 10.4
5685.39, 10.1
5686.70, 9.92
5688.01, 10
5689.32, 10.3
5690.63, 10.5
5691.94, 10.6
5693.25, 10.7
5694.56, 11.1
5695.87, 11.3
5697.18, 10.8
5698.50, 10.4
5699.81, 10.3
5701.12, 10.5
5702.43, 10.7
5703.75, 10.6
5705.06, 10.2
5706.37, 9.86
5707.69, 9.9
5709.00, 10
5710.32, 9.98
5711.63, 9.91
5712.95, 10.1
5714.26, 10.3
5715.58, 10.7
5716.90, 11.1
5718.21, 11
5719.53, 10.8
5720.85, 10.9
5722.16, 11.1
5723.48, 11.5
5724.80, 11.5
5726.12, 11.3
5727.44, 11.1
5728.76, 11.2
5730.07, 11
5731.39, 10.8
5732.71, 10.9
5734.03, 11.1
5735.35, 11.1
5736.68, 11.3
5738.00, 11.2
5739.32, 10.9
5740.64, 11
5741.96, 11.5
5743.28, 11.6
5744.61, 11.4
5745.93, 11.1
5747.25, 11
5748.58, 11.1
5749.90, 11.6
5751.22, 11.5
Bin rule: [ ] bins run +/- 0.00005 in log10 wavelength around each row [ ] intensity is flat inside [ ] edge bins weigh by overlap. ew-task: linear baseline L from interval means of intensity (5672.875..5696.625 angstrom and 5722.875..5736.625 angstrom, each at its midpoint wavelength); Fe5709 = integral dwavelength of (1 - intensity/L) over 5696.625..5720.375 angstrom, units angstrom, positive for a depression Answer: 1.16 angstrom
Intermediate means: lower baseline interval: 10.7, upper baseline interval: 11.2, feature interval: 10.4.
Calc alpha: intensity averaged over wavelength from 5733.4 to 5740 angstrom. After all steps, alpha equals 11.1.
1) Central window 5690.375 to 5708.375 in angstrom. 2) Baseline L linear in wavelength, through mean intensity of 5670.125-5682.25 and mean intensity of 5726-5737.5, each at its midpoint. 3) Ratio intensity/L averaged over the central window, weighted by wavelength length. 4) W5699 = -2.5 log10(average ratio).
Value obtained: 0.05 mag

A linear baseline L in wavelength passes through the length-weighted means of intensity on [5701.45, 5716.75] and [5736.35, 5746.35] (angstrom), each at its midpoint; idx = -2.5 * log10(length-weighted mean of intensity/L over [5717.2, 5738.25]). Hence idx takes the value -0.03 mag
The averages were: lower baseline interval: 10.2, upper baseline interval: 11.3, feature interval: 11.1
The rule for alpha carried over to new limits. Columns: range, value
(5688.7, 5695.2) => 10.6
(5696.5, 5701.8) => 10.5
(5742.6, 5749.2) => 11.2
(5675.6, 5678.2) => 10.9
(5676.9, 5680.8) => 11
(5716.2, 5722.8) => 11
